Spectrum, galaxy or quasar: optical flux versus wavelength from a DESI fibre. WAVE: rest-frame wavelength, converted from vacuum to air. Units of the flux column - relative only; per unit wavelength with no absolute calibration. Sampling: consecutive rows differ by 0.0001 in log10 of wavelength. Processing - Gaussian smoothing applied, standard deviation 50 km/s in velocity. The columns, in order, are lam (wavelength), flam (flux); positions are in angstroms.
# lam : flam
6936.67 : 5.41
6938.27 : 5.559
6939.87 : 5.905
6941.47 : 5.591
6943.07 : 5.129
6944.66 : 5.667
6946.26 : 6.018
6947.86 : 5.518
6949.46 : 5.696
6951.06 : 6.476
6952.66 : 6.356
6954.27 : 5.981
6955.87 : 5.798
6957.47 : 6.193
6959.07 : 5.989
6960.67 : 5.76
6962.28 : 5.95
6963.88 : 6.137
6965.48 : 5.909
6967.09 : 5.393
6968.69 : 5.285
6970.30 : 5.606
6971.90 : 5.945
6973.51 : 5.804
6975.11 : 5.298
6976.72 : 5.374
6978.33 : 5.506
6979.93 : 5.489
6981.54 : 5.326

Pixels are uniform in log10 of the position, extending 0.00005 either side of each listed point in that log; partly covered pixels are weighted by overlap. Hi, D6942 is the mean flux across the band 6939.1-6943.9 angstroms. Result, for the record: 5.55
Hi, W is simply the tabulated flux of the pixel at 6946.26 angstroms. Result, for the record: 6.018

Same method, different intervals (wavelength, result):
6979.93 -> 5.489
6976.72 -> 5.374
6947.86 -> 5.518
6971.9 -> 5.945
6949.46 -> 5.696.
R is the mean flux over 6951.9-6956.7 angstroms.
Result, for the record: 6.04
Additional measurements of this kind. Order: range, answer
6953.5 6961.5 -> 5.94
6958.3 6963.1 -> 5.9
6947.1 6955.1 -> 6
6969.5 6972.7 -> 5.78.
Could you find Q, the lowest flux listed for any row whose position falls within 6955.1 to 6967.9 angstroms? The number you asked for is 5.393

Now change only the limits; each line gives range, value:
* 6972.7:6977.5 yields 5.298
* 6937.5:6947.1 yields 5.129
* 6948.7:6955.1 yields 5.696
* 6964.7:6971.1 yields 5.285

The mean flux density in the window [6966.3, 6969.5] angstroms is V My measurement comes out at 5.34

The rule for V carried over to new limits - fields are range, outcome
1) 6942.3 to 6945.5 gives 5.42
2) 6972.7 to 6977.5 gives 5.49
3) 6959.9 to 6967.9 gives 5.83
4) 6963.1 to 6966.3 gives 6.02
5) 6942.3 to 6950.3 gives 5.62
